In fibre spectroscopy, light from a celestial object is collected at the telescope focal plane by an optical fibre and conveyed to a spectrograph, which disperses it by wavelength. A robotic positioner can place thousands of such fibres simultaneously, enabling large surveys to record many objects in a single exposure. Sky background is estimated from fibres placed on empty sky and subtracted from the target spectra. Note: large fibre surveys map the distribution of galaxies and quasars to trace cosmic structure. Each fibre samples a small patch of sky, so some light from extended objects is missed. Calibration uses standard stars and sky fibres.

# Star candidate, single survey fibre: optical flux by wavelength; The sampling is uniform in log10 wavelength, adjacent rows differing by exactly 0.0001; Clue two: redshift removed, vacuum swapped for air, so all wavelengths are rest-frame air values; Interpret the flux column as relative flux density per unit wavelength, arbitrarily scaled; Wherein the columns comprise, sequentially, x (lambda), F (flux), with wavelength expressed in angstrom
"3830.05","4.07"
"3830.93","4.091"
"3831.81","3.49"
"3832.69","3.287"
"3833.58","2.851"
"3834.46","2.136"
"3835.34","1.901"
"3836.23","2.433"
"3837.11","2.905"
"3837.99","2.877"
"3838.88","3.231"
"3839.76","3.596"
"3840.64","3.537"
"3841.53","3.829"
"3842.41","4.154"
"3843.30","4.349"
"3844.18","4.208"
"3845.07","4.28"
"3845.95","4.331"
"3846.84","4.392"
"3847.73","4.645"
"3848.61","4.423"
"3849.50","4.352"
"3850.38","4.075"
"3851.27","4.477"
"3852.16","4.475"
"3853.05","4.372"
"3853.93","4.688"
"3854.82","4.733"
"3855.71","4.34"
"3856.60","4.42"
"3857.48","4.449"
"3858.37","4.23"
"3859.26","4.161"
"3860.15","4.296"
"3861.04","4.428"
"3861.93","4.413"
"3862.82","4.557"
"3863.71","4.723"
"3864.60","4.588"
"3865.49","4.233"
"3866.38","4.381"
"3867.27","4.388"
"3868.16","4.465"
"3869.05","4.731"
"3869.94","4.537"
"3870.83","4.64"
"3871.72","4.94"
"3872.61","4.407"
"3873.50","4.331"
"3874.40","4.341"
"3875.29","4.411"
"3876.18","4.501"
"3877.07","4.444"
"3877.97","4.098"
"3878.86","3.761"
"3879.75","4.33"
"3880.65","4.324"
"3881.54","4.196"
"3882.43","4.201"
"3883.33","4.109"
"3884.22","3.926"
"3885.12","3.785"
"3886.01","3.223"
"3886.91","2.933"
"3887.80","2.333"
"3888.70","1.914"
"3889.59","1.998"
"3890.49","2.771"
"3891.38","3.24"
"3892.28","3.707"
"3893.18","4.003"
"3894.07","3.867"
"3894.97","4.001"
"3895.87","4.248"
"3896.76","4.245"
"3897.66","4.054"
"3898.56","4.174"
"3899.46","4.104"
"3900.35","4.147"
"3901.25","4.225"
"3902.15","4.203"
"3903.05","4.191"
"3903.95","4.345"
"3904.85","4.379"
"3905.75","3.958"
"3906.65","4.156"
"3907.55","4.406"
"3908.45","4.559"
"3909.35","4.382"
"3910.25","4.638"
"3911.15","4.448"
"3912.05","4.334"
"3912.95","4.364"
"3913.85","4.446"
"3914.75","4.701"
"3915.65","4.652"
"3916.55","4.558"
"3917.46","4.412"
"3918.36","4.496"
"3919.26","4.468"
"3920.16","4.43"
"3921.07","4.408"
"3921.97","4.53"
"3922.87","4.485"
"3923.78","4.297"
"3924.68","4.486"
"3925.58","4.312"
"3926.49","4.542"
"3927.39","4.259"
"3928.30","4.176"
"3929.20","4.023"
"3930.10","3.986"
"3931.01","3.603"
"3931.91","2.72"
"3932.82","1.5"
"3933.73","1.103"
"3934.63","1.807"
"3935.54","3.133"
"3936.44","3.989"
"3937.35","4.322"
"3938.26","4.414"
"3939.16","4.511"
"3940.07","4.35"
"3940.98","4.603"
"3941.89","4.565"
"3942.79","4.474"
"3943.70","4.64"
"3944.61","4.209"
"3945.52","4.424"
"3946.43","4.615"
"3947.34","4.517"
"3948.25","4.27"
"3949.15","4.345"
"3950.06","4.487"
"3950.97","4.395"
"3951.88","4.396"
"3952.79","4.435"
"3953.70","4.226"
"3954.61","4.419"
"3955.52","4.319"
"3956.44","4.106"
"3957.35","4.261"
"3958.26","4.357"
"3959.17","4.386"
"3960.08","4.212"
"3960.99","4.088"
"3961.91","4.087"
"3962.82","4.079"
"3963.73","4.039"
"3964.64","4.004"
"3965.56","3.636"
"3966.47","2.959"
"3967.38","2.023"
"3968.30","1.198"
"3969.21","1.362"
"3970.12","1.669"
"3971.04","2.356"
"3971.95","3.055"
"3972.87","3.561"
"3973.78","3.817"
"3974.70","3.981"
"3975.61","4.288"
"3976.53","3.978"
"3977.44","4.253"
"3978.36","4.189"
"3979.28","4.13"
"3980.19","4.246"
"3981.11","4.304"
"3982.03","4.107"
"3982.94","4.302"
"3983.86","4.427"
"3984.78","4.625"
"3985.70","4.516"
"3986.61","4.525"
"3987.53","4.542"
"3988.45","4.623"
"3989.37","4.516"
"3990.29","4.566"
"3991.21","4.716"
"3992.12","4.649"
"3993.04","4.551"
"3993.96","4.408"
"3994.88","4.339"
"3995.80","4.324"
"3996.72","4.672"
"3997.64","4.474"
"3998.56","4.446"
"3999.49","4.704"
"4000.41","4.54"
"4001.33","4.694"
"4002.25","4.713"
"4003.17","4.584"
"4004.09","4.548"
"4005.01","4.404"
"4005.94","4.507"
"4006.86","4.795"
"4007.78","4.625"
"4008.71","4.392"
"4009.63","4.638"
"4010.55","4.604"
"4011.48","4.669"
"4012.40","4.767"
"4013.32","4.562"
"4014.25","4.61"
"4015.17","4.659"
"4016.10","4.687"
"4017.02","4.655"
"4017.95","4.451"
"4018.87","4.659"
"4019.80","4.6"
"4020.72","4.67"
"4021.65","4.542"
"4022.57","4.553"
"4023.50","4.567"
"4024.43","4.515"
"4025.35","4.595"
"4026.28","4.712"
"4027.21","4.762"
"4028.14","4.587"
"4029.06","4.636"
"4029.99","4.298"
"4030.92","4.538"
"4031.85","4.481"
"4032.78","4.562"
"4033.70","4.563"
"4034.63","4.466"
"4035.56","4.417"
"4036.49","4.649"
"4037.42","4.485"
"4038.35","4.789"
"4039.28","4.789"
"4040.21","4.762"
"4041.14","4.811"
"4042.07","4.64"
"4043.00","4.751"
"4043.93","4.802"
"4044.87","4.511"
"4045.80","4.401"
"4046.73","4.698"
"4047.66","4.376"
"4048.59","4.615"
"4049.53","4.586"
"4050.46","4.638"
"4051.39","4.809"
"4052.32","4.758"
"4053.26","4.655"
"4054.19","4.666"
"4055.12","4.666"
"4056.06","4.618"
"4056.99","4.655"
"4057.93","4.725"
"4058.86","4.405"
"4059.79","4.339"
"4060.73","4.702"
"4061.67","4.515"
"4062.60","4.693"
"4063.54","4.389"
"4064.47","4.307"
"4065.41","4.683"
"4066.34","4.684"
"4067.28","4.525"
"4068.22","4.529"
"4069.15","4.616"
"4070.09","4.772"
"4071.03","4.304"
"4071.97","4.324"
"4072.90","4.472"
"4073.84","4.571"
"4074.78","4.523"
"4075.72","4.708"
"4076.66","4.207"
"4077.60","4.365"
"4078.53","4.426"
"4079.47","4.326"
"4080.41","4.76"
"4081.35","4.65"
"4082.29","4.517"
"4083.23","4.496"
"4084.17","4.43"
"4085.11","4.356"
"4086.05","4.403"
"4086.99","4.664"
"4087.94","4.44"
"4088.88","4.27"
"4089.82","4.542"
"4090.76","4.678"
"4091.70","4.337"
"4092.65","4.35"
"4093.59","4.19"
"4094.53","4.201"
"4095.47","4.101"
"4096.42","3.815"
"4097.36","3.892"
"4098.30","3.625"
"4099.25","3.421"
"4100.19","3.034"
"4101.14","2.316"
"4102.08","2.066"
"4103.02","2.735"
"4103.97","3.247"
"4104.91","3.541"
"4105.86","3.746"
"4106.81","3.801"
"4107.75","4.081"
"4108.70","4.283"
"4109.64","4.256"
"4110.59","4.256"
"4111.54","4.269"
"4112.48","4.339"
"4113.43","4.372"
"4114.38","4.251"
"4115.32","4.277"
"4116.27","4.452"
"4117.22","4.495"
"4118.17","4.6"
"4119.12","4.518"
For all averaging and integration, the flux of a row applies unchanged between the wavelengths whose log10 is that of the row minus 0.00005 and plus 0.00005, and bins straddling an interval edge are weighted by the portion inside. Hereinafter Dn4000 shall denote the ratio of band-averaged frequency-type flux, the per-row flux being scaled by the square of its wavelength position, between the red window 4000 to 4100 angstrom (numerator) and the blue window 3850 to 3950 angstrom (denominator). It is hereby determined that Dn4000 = 1.18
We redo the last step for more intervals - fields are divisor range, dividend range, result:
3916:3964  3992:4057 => 1.16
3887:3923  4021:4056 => 1.21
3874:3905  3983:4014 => 1.25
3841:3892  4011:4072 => 1.21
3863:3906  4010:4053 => 1.24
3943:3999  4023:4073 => 1.17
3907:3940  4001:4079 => 1.20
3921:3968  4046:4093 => 1.21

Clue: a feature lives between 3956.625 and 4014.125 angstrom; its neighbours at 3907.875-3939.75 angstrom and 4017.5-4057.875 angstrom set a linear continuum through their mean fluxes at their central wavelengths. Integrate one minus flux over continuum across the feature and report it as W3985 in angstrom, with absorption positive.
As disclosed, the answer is 3.1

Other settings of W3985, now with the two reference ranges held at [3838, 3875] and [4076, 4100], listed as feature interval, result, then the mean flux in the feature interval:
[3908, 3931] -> -0.44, 4.4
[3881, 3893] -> 2.89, 3.28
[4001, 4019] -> -1.29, 4.61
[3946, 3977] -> 3.95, 3.76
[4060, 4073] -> -0.74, 4.53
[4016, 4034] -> -1.18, 4.58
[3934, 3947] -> 0.62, 4.11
